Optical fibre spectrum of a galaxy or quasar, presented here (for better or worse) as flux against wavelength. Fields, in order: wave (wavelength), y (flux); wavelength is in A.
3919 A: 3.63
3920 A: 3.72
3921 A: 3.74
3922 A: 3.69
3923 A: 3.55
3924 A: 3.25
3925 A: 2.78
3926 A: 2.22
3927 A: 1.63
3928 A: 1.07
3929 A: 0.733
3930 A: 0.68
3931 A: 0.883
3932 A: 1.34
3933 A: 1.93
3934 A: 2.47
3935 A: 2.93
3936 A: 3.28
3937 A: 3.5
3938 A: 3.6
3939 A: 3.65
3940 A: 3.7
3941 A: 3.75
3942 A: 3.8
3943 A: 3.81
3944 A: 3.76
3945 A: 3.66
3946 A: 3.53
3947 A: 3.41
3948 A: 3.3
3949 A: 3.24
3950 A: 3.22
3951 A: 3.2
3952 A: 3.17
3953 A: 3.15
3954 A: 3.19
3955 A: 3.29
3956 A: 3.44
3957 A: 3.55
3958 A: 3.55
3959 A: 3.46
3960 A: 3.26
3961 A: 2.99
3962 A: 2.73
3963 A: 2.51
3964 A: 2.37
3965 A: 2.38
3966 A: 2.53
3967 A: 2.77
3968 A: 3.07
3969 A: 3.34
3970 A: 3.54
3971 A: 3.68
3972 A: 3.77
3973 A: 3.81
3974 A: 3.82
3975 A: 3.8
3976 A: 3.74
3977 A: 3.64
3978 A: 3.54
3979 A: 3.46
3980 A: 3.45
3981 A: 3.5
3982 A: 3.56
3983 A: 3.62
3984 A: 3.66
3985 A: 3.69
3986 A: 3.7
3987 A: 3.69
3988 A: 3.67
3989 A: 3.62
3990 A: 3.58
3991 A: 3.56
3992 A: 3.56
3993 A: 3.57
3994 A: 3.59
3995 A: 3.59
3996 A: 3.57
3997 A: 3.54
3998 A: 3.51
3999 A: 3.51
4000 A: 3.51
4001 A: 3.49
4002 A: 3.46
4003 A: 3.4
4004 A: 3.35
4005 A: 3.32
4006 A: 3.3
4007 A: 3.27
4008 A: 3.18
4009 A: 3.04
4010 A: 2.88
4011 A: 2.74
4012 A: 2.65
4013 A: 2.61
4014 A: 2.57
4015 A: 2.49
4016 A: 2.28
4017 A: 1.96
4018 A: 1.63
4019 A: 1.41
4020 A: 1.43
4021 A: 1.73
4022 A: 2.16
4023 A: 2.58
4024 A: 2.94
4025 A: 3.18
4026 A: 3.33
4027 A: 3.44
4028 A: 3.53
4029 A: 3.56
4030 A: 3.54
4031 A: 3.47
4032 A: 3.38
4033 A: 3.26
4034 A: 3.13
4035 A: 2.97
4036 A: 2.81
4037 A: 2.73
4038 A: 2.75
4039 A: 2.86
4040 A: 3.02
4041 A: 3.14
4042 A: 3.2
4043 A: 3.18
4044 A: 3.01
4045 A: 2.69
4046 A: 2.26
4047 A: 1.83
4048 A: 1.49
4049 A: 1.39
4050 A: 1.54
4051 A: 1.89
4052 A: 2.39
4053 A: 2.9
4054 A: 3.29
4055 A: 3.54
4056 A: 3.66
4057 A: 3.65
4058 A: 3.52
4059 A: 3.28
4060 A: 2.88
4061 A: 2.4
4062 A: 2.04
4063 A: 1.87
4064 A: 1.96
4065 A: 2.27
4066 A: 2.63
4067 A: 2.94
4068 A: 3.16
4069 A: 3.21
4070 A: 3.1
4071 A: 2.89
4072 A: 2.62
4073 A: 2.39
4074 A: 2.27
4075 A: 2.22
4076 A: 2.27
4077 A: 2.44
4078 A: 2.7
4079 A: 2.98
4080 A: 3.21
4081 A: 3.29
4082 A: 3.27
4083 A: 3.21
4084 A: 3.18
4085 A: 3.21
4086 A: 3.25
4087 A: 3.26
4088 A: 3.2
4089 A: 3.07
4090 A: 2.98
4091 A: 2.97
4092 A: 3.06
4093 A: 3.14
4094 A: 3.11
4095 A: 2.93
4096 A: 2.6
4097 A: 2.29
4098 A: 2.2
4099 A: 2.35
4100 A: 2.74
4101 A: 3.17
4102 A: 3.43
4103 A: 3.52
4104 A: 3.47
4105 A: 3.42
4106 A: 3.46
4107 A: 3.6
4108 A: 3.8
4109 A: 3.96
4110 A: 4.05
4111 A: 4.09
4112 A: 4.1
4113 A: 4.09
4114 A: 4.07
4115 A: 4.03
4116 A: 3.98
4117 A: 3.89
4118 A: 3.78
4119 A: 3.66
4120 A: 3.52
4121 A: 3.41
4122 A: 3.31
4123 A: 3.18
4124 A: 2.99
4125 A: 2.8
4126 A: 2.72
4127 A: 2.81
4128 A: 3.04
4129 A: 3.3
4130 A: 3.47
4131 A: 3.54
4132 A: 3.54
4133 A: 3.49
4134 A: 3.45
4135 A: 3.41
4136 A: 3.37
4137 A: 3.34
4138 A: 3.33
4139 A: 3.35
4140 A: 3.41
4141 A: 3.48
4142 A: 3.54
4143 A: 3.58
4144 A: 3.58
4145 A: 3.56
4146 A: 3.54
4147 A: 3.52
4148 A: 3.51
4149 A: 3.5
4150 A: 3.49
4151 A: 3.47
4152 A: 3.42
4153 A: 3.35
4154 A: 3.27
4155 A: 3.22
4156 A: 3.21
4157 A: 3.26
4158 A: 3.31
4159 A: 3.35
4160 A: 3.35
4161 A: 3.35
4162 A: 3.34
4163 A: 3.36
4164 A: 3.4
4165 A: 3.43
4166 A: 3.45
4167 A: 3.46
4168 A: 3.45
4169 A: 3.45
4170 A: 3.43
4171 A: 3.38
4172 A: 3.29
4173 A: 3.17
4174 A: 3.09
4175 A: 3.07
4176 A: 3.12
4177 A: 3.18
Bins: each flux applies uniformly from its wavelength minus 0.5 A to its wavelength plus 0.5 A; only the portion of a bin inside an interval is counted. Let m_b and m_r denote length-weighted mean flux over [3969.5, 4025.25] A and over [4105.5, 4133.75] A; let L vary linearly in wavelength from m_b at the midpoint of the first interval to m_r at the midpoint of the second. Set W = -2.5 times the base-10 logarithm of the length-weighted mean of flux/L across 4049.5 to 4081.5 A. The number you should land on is 0.24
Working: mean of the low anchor 3.2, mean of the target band 2.73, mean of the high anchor 3.56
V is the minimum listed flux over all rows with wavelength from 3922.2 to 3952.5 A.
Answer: 0.68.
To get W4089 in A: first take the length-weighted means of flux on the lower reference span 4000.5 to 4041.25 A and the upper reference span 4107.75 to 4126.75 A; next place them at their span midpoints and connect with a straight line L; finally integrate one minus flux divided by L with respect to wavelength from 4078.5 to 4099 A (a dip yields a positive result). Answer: 2.4 A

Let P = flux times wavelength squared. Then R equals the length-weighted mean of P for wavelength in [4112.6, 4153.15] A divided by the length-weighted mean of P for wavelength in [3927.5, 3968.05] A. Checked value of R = 1.30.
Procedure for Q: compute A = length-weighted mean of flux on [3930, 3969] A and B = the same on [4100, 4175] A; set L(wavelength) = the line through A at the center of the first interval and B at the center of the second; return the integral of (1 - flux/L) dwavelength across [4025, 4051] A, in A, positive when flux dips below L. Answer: 3.16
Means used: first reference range 3.06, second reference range 3.45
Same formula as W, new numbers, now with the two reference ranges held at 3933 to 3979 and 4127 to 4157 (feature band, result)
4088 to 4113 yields 0.05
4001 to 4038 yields 0.17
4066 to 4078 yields 0.25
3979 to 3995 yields -0.08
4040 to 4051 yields 0.37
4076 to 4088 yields 0.11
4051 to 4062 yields 0.11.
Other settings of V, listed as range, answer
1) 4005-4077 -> 1.39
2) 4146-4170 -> 3.21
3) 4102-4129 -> 2.72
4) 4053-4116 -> 1.87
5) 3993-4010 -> 2.88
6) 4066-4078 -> 2.22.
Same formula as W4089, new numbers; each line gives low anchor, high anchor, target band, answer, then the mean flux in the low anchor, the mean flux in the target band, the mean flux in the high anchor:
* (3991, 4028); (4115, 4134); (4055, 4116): 3.0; 2.95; 3.08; 3.38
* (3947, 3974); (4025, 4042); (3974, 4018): -1.9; 3.19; 3.32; 3.18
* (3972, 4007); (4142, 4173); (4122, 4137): 0.9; 3.57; 3.23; 3.41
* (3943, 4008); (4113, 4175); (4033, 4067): 7.2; 3.4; 2.68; 3.41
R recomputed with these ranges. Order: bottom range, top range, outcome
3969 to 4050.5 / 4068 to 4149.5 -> 1.11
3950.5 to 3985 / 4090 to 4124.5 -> 1.09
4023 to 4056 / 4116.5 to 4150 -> 1.24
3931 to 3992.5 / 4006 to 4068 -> 0.85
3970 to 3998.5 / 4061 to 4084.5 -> 0.78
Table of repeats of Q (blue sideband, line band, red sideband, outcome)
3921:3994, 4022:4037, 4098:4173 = 0.5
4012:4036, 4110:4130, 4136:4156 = -1.5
